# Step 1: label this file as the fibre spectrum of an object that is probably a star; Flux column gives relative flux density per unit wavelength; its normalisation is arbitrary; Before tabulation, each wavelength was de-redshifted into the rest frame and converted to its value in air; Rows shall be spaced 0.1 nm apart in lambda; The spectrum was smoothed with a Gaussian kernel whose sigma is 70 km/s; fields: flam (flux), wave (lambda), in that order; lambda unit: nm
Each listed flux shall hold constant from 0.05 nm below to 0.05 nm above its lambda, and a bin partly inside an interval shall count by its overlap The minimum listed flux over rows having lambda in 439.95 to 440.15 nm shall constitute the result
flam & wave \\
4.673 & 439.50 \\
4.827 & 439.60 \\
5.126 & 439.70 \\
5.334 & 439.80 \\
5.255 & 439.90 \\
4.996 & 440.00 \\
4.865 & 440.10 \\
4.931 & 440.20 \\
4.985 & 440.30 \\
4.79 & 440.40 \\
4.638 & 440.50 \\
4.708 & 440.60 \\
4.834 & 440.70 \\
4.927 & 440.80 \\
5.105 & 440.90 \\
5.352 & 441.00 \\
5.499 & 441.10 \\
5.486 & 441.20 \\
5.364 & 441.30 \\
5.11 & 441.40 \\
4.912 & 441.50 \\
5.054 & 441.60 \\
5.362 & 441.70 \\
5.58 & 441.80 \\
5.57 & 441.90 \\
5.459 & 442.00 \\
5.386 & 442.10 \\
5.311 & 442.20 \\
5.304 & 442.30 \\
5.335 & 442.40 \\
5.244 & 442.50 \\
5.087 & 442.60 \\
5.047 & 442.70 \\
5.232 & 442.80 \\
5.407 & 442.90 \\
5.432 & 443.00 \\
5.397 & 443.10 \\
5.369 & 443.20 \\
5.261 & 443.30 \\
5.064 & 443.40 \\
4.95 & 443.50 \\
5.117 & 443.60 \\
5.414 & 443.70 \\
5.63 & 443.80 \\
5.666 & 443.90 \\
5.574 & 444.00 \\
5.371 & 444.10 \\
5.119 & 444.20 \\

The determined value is 4.865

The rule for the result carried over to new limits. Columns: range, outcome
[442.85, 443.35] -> 5.261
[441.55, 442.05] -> 5.054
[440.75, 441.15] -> 4.927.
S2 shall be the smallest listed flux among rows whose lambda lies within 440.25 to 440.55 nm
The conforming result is 4.638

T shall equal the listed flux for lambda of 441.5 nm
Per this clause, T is 4.912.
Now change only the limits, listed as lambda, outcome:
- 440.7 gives 4.834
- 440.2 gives 4.931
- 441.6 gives 5.054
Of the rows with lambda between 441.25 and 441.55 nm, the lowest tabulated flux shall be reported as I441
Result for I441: 4.912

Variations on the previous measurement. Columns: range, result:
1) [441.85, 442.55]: 5.244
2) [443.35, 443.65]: 4.95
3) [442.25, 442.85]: 5.047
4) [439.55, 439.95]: 4.827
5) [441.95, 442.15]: 5.386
